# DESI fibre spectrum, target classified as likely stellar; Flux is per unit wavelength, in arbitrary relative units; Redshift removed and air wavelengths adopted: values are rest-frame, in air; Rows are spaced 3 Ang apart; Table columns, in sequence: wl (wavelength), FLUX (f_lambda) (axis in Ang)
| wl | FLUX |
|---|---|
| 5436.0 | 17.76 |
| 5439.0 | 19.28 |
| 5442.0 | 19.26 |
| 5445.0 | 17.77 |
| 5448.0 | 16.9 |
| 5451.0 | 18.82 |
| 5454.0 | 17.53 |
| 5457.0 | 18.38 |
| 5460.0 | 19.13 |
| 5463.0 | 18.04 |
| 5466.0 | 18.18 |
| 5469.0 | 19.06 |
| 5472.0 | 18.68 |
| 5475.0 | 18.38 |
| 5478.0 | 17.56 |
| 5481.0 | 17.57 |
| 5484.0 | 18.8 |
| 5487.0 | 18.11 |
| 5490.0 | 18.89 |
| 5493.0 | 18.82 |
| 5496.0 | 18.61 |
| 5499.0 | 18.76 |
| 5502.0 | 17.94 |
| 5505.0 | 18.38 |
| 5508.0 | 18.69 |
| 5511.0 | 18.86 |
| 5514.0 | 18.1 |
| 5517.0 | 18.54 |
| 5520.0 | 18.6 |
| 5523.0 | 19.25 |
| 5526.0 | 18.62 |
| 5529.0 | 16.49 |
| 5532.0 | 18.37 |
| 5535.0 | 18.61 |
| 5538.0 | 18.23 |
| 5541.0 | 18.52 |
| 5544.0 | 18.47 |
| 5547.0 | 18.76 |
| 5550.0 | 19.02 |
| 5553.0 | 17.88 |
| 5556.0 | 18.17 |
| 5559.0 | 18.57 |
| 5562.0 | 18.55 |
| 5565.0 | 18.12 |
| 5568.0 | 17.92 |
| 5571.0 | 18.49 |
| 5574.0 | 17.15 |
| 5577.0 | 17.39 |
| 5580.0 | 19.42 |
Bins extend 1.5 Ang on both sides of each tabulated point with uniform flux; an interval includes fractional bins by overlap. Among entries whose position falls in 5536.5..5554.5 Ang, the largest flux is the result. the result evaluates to 19.02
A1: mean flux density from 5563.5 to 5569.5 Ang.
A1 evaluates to 18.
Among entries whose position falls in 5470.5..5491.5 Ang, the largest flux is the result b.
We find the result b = 18.89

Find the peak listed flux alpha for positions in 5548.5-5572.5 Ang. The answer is 19.02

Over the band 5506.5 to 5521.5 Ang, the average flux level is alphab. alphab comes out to 18.6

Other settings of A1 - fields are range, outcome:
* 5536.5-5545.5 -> 18.4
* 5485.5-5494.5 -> 18.6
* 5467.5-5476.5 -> 18.7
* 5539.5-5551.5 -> 18.7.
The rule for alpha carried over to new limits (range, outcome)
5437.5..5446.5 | 19.28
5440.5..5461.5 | 19.26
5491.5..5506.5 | 18.82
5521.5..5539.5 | 19.25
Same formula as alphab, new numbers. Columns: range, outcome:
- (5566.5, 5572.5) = 18.2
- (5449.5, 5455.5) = 18.2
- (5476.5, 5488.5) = 18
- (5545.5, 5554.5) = 18.6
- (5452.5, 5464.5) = 18.3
